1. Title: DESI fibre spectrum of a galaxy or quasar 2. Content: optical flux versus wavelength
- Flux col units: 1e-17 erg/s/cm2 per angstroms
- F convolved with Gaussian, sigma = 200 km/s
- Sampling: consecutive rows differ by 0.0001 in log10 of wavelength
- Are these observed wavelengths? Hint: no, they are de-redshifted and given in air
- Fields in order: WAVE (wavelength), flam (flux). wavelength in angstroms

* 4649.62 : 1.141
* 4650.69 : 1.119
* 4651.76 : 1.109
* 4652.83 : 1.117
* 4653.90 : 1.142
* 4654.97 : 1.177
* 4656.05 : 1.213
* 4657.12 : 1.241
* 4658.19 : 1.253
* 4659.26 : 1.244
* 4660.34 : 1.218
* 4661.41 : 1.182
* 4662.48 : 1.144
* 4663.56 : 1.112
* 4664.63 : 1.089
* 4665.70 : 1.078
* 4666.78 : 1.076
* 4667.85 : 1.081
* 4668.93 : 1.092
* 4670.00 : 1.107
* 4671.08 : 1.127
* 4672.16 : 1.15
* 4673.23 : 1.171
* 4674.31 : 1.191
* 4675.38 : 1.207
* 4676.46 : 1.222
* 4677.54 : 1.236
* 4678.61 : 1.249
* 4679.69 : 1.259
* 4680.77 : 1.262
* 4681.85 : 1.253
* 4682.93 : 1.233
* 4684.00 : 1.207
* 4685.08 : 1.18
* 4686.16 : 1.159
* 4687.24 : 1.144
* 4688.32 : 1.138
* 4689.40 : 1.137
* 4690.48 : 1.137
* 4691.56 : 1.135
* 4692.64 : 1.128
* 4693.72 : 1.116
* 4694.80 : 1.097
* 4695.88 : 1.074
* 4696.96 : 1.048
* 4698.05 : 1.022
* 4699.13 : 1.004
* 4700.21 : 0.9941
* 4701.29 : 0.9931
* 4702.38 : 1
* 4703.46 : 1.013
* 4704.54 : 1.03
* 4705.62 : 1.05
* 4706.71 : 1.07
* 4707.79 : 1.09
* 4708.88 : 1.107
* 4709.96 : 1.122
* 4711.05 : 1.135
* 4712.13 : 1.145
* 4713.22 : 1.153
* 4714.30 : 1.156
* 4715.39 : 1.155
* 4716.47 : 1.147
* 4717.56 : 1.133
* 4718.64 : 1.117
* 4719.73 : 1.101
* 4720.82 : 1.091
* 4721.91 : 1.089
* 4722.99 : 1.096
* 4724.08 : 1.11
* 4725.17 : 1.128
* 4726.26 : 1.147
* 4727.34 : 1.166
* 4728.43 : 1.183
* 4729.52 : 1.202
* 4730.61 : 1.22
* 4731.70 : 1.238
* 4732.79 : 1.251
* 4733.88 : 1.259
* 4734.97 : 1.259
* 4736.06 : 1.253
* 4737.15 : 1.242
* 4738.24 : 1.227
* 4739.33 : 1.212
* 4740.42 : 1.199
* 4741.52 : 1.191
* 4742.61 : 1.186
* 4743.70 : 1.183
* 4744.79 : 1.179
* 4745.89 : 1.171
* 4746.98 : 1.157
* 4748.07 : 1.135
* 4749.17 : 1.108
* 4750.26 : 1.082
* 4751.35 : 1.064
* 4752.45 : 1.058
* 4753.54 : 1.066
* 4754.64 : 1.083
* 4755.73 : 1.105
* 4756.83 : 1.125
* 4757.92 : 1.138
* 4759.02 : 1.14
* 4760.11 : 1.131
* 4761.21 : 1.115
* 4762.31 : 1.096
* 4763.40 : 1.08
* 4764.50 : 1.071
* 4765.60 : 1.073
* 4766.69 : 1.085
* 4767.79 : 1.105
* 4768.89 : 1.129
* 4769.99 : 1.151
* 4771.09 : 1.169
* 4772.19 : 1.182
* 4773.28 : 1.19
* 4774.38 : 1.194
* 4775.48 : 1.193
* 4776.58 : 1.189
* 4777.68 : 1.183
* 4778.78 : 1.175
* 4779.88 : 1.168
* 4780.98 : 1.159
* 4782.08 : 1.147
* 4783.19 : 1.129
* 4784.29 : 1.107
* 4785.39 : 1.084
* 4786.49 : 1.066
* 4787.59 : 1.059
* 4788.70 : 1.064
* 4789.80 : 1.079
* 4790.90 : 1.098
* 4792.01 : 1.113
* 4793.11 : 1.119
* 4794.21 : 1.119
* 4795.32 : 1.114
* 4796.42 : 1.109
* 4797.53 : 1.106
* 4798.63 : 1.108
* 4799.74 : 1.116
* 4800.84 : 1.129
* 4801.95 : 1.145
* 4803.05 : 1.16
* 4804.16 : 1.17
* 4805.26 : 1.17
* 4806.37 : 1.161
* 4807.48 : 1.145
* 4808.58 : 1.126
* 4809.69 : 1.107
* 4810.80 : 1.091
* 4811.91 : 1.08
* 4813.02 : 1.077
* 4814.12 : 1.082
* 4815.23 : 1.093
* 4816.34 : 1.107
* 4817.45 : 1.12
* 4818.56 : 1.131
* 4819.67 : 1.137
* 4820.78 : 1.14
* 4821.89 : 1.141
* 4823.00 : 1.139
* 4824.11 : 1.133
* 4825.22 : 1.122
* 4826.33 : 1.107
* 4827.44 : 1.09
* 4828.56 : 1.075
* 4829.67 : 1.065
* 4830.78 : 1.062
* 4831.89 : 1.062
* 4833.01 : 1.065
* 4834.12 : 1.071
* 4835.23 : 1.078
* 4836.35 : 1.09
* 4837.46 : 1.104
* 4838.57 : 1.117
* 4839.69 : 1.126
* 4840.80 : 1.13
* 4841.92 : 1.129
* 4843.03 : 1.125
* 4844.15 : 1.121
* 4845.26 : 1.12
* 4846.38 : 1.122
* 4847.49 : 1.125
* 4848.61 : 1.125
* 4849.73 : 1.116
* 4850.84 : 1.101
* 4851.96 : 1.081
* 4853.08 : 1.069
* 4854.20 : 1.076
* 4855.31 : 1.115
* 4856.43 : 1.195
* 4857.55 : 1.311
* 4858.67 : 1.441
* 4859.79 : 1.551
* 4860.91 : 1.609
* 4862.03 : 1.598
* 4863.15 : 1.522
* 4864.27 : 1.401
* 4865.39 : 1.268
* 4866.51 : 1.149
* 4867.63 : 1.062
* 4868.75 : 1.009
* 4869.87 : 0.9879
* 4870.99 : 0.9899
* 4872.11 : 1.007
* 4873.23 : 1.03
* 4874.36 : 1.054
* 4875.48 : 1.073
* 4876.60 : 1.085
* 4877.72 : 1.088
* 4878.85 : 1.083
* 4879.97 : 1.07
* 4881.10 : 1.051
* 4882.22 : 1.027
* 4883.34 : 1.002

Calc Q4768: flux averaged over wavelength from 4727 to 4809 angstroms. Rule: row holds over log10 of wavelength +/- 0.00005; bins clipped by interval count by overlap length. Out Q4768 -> 1.14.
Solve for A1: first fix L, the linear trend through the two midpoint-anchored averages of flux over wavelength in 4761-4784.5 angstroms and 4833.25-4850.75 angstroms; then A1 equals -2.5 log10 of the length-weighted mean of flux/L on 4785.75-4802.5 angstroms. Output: 0.03 mag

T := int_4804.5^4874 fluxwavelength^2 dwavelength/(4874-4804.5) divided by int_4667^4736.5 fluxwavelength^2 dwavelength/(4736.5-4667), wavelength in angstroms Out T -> 1.1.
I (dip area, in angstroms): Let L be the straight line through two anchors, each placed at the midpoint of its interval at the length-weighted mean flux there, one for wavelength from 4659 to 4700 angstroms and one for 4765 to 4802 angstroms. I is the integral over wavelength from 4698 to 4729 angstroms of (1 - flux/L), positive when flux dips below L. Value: 1.2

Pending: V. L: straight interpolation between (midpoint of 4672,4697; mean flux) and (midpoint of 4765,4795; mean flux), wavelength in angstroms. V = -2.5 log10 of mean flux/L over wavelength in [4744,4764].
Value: 0.028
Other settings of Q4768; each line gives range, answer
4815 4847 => 1.11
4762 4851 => 1.12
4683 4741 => 1.13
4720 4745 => 1.19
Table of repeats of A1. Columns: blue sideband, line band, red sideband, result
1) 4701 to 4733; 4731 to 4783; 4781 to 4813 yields -0.04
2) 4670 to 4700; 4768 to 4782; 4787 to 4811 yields -0.04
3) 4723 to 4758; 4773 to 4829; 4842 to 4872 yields 0.06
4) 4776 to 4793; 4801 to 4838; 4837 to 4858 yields 0.01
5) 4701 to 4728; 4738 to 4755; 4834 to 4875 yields -0.02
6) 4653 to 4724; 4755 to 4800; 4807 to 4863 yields 0.02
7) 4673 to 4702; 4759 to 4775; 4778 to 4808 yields 0.00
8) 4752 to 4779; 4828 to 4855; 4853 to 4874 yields 0.10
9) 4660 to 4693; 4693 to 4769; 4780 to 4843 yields 0.02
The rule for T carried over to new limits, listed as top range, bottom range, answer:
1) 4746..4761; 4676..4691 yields 0.95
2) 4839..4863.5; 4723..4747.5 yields 1.07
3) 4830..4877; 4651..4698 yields 1.08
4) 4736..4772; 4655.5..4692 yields 1.00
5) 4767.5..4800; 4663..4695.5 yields 1.02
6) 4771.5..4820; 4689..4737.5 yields 1.04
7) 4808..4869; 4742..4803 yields 1.06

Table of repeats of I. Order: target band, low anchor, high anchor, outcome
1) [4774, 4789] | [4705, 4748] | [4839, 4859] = 0.2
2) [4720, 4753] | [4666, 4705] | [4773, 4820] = -1.2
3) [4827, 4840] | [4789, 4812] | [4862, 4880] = 0.5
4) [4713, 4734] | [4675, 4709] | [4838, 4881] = -0.4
